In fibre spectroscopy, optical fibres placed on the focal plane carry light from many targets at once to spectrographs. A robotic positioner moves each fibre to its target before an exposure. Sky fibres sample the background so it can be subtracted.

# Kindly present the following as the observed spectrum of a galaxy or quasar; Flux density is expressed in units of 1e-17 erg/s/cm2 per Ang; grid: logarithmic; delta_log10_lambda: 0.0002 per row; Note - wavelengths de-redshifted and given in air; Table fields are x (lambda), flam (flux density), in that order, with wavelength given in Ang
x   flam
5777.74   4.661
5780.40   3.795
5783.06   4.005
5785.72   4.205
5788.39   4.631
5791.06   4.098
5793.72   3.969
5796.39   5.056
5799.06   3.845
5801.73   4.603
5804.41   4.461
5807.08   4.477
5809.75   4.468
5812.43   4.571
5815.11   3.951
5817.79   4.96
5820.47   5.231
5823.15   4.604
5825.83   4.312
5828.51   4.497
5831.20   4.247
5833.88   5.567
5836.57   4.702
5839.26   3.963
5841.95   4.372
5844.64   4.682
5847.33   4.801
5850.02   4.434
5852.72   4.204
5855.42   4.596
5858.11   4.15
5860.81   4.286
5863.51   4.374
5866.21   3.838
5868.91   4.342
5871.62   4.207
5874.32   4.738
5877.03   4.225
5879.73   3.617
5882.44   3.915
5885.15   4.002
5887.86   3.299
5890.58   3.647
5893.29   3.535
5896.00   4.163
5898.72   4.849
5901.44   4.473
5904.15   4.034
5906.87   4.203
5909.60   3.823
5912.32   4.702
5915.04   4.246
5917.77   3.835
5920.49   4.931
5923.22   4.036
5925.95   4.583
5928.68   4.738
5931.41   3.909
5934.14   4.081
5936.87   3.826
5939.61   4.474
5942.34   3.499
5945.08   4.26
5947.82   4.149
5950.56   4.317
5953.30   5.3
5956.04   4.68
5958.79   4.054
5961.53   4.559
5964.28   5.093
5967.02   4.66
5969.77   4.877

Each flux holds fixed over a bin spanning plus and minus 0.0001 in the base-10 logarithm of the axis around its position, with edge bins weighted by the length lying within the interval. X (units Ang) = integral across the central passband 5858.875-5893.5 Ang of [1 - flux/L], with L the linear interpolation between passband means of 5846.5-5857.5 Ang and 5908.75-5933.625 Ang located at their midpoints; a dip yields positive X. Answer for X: 3.1 Ang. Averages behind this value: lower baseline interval 4.47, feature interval 4.02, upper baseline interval 4.31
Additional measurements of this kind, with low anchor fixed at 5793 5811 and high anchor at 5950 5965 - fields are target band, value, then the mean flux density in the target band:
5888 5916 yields 2.8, 4.13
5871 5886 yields 1.4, 4.12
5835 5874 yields 1.2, 4.37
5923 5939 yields 1.4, 4.22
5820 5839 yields -0.9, 4.67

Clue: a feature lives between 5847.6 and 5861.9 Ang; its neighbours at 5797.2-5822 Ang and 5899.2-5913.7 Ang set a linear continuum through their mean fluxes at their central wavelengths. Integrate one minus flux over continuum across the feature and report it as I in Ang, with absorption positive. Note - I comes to 0.1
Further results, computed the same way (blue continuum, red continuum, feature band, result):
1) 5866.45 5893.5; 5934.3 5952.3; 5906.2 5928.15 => -1.4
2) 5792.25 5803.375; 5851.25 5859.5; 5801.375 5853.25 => -2.6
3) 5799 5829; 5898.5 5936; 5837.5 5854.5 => 0.1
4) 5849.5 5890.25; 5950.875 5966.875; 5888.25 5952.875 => 3.8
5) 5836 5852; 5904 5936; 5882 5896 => 2.0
